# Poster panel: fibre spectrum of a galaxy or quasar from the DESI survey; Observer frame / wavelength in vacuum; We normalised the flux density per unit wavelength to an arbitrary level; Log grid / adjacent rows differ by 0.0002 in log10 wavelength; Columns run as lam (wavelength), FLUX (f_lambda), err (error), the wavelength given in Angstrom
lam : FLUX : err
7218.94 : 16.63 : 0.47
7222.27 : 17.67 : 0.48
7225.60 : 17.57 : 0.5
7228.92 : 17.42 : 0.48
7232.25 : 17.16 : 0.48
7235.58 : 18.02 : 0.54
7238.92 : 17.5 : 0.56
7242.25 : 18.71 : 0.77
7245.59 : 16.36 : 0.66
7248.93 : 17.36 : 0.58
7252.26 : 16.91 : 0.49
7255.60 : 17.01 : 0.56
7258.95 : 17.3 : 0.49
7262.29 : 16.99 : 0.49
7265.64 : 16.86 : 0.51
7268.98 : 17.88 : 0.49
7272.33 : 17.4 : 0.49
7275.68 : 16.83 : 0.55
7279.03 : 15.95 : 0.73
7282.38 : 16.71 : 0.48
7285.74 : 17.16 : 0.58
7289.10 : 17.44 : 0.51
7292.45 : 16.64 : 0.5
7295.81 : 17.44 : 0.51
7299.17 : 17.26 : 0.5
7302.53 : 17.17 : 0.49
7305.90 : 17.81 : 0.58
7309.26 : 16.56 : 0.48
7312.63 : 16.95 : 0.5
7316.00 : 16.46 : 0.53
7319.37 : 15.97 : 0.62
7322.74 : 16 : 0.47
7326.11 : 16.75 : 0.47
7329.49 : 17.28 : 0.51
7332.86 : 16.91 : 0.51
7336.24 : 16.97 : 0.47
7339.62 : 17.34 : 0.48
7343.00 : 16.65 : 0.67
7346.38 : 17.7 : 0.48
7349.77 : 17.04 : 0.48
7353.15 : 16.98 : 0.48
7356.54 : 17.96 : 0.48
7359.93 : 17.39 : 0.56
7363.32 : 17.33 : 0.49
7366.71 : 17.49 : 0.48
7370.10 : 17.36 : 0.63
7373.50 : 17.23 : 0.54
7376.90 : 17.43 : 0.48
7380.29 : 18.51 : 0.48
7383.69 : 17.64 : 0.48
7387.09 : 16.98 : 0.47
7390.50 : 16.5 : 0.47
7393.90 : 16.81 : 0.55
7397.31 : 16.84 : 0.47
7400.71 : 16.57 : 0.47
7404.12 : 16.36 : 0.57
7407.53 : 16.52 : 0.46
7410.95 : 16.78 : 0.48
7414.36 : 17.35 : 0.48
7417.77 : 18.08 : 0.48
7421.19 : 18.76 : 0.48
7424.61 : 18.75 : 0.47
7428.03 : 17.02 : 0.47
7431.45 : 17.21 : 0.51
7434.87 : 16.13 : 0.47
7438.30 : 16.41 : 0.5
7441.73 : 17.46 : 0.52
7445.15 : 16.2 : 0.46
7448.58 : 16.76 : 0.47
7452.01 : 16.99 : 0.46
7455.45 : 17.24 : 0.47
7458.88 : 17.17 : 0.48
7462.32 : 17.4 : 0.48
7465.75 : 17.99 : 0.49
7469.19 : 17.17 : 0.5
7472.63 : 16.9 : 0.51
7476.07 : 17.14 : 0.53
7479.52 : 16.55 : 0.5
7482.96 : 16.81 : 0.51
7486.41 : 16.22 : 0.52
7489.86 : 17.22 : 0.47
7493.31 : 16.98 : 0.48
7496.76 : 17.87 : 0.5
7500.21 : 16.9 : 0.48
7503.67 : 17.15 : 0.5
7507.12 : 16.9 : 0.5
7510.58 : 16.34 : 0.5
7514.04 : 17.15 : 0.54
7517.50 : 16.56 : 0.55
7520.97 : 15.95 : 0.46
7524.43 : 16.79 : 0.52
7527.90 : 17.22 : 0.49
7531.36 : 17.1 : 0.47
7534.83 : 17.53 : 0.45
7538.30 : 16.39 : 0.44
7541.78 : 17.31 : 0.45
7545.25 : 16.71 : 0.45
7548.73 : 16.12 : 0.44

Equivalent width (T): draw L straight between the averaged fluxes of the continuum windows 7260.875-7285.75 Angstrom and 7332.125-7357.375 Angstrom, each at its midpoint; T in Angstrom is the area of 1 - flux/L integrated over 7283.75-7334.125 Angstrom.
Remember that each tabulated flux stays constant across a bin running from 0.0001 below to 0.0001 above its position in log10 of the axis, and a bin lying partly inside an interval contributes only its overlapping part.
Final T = 0.4 Angstrom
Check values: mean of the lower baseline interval 17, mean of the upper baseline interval 17.2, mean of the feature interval 16.9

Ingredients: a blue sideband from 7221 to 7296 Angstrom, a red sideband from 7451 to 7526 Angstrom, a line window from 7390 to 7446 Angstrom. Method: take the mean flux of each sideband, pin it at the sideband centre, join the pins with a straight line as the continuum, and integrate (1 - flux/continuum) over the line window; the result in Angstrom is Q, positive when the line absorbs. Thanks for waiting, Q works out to -0.1 Angstrom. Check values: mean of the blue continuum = 17.2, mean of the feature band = 17.1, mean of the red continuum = 17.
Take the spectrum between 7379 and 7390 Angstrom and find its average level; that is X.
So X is 17.5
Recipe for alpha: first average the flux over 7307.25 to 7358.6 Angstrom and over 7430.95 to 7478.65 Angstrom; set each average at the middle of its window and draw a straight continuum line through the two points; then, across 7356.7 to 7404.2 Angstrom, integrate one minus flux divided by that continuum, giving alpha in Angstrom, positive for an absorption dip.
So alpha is -0.8 Angstrom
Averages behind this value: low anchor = 16.9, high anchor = 17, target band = 17.2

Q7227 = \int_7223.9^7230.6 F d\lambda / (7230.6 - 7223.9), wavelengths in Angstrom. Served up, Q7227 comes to 17.5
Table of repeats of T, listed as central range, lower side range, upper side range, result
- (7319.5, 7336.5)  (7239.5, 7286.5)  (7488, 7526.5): 0.4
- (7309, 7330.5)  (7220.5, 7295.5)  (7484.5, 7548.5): 0.7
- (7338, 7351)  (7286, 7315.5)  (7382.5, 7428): 0.0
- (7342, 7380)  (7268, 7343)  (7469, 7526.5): -1.1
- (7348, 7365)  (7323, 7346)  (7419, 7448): -0.3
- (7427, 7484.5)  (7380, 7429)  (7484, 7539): 0.4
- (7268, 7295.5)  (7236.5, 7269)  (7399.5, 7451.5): 0.4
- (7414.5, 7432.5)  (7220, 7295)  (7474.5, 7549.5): -1.0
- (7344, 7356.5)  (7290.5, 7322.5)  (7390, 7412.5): -0.4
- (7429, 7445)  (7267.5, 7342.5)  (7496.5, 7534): 0.1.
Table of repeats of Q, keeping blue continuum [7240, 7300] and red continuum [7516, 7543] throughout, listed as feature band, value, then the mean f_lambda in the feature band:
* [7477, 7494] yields 0.13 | 16.8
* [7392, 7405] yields 0.25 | 16.7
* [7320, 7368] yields -0.15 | 17.1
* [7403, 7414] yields 0.20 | 16.7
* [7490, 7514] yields -0.24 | 17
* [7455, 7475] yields -0.47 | 17.3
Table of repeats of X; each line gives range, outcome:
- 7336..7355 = 17.1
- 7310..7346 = 16.8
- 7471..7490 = 16.8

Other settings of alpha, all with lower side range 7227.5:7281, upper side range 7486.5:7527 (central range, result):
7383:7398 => 0.10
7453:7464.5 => -0.23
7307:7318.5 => 0.32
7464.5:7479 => -0.25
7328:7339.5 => 0.02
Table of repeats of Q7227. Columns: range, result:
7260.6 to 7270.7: 17.3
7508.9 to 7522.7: 16.5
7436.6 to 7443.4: 16.9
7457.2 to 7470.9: 17.4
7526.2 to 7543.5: 17.1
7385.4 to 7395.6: 16.8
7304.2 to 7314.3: 17.1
